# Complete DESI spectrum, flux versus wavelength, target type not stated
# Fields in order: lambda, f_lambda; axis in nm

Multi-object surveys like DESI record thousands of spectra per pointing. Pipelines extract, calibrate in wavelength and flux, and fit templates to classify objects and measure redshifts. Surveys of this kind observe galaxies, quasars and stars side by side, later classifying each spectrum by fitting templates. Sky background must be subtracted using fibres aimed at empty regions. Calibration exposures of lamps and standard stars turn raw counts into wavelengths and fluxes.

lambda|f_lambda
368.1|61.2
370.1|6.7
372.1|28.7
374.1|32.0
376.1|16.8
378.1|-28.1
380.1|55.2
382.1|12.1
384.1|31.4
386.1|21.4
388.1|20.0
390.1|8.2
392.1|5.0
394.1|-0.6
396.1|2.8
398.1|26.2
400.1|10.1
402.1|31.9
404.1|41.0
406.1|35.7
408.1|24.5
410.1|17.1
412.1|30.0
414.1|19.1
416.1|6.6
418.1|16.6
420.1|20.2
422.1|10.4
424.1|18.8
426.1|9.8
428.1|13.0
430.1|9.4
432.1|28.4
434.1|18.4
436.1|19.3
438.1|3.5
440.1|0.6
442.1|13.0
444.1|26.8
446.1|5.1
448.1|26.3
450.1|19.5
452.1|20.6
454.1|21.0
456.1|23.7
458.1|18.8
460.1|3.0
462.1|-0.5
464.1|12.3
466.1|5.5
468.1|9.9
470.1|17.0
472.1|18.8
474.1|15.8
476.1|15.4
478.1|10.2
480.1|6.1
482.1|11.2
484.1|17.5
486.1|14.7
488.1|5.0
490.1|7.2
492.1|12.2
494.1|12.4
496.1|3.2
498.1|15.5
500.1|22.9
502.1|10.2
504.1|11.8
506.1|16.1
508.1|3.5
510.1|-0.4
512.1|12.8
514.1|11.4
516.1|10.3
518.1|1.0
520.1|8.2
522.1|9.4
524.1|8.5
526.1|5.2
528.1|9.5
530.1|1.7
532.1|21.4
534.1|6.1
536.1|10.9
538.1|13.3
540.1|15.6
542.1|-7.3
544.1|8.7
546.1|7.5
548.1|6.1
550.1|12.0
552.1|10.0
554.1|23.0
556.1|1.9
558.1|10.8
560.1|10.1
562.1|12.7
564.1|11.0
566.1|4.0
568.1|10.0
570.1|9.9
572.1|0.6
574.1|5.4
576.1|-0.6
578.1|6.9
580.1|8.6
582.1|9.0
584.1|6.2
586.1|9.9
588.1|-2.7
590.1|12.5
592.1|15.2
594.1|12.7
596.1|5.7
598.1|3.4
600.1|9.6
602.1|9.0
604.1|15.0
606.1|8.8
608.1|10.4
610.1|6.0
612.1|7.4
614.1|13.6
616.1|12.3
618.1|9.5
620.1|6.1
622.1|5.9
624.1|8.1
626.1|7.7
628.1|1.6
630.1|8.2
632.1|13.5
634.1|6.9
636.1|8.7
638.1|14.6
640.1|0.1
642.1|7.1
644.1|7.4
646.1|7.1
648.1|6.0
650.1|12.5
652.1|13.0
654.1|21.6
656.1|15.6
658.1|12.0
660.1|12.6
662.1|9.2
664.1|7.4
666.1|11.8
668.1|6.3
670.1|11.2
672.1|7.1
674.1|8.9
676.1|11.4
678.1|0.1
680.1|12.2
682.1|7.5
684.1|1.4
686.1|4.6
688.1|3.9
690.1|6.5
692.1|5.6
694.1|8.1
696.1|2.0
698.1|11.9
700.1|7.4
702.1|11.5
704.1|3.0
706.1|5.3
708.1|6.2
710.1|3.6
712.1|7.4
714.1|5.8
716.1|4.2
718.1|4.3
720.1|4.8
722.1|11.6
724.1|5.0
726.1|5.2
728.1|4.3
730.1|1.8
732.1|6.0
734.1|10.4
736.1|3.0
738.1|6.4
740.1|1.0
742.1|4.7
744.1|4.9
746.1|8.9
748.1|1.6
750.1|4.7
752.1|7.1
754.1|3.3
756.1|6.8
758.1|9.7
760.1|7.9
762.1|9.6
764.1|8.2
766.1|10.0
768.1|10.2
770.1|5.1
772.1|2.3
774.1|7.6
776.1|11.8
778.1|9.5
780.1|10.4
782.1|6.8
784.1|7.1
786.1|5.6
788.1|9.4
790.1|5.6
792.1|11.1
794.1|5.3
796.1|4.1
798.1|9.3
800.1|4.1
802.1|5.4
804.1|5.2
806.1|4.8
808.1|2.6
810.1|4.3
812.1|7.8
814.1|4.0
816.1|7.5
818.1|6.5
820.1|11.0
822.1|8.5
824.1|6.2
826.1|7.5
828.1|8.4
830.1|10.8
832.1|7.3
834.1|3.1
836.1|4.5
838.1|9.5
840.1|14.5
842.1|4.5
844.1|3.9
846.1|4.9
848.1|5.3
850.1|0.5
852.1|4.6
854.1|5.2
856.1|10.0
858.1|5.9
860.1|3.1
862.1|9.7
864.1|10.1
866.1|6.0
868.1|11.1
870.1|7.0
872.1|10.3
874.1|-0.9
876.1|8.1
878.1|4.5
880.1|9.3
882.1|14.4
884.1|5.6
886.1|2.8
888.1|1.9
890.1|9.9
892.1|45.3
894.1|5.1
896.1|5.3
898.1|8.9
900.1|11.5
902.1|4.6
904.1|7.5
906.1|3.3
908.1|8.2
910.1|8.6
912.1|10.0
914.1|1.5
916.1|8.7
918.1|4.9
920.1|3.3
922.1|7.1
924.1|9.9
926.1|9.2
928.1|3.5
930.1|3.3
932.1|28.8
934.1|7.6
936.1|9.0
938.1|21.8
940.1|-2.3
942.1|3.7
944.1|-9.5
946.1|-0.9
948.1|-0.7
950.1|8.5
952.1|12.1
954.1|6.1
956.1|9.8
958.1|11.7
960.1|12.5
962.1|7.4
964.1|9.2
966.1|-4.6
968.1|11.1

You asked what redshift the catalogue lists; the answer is 1.392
